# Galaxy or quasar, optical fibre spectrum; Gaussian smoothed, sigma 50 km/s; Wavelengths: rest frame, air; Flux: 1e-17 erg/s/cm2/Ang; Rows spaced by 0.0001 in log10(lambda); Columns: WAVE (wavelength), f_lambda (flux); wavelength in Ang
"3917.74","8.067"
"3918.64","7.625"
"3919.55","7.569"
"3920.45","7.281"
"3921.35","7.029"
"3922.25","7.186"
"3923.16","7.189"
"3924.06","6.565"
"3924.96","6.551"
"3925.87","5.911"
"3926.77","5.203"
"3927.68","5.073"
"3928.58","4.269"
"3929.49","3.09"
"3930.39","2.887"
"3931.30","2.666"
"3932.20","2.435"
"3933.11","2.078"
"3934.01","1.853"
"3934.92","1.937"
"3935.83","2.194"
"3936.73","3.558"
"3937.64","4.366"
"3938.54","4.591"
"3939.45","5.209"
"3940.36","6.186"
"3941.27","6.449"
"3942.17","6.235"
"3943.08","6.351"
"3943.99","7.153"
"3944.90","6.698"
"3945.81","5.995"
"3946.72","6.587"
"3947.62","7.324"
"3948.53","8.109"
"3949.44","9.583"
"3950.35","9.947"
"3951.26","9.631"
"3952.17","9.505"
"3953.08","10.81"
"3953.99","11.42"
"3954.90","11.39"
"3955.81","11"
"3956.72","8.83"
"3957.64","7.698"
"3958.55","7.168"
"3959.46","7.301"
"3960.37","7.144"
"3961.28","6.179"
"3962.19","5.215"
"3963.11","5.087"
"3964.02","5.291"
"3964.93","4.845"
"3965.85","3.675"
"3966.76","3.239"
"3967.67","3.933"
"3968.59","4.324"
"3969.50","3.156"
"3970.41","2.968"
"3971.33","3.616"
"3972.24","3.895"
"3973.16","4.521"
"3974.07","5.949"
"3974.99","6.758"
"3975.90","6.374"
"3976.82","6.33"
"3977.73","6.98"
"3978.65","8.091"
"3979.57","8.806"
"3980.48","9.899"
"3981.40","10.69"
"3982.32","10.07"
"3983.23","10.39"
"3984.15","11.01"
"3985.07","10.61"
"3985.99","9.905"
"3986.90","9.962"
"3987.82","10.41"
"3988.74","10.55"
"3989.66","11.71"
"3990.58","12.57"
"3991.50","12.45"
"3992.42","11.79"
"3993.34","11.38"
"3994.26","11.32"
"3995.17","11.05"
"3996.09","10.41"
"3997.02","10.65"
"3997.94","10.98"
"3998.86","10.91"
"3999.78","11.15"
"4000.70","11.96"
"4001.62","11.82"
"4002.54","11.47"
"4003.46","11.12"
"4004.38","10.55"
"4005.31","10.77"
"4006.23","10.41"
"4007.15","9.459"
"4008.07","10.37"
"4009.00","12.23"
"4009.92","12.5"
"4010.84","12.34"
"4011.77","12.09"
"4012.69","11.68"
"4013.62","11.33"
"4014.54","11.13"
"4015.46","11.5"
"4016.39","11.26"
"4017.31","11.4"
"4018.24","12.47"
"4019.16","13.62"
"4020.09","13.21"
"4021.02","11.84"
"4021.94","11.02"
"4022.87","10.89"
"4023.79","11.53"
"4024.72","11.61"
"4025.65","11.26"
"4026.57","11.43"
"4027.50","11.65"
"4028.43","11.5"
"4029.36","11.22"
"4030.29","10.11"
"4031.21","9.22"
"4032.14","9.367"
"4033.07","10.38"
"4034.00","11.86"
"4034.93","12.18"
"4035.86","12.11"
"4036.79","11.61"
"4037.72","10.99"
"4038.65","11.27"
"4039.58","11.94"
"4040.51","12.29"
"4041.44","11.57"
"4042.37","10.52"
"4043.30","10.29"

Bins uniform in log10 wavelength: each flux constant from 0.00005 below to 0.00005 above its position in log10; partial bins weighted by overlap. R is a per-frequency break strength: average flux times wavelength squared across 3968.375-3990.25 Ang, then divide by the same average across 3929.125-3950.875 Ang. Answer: 1.55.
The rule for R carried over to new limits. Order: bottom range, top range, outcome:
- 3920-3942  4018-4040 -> 2.57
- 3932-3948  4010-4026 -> 2.51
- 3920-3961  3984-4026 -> 1.83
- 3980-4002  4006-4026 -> 1.07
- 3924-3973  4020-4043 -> 2.02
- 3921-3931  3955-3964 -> 1.37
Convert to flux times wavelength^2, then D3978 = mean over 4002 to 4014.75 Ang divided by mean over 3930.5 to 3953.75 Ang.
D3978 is 1.97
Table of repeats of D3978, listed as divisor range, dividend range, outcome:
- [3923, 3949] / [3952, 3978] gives 1.29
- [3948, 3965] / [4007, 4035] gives 1.42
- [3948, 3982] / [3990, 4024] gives 1.67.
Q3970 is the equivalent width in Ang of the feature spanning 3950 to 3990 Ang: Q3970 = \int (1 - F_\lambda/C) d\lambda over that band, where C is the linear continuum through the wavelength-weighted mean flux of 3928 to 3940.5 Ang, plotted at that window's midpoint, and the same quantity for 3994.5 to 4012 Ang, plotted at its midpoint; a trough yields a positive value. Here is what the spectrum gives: -2.6 Ang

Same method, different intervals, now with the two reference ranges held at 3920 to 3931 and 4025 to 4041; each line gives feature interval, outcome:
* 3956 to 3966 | 1.4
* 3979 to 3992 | -2.8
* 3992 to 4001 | -1.8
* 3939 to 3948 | 0.2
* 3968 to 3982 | 3.5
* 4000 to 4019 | -2.7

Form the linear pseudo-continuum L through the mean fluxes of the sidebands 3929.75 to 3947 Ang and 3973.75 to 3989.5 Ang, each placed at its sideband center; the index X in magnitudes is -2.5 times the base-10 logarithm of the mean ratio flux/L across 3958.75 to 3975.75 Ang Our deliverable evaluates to 0.45 mag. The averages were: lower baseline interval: 4.46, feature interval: 4.9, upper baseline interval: 9.07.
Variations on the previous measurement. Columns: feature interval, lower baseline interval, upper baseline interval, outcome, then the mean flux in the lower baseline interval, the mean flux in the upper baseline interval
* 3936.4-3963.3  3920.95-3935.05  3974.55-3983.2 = -0.20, 4.54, 8.34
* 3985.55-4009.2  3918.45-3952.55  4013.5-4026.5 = -0.10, 5.77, 11.7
